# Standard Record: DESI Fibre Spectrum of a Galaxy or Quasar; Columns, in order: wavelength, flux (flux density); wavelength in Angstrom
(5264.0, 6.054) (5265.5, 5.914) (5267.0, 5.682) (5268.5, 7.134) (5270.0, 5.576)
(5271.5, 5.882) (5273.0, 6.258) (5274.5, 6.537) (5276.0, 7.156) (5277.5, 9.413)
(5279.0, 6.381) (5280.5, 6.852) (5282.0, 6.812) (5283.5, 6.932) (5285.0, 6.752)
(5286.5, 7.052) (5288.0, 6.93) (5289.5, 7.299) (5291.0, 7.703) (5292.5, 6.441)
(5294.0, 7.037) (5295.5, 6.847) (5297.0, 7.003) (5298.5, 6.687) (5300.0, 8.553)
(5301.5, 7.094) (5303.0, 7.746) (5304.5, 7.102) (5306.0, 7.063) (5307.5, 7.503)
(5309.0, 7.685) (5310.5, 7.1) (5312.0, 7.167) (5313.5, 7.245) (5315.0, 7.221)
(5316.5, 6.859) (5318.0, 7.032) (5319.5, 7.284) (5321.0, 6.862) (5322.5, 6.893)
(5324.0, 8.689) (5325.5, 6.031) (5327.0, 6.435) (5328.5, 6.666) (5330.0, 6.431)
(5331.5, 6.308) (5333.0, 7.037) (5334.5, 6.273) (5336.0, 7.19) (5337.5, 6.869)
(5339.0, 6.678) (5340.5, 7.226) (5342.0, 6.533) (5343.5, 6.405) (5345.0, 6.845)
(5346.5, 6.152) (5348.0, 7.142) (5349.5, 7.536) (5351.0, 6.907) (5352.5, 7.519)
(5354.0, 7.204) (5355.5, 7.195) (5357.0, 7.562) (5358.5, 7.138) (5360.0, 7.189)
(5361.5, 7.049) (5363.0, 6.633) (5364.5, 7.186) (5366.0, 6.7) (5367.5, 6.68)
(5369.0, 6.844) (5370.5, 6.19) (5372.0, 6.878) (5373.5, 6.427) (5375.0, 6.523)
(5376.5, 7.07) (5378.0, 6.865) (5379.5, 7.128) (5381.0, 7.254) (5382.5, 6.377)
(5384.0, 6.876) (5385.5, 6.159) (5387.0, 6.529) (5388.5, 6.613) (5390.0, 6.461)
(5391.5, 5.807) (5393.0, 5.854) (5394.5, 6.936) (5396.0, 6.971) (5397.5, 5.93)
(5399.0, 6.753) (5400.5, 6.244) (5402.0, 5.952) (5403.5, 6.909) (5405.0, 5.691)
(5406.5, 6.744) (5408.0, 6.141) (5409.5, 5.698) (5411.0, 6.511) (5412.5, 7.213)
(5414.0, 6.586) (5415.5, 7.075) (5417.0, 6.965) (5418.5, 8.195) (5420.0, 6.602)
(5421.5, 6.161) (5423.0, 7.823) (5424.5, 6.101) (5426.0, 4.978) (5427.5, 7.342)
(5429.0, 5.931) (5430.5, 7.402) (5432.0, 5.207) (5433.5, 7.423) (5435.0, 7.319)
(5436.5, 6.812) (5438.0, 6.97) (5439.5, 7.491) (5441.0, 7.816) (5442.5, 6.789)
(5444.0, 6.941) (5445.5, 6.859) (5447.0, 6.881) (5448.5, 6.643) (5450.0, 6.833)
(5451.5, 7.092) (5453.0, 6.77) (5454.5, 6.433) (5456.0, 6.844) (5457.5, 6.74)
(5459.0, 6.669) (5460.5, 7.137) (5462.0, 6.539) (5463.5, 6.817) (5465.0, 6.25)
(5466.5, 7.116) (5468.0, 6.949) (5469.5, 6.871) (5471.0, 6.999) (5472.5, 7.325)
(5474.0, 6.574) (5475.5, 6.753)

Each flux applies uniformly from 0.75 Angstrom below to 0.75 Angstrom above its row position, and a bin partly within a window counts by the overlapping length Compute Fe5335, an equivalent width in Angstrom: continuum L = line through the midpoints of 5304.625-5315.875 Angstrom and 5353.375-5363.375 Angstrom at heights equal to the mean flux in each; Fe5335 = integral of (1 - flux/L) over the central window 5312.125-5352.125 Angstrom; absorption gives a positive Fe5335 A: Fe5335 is 1.8 Angstrom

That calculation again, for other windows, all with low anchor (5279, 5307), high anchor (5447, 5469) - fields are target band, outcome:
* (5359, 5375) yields 0.4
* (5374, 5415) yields 2.3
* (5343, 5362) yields -0.3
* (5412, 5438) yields 0.3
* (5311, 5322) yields -0.1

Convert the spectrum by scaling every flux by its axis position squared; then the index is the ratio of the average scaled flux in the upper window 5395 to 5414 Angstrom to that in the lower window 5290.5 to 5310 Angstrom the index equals 0.9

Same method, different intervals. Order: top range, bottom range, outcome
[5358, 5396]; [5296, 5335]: 0.97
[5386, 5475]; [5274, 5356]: 0.99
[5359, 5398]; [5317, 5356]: 0.98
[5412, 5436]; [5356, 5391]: 1.01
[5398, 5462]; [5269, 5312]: 1.00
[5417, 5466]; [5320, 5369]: 1.02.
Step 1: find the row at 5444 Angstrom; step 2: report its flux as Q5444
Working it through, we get 6.941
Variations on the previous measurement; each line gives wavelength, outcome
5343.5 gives 6.405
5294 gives 7.037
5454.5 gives 6.433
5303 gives 7.746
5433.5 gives 7.423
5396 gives 6.971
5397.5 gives 5.93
